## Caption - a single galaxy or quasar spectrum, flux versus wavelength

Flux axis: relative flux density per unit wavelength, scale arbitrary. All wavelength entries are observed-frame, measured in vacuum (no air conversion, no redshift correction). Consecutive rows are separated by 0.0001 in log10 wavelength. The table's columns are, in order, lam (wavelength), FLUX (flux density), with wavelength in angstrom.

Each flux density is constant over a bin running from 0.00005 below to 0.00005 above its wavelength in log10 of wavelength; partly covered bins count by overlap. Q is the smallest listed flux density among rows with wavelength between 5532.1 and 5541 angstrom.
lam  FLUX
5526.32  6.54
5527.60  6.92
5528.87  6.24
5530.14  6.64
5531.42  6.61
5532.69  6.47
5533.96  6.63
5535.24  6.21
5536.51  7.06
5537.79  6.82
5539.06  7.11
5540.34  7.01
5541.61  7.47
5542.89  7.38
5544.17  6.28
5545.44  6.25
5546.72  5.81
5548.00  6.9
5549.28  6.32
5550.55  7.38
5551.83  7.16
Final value 6.21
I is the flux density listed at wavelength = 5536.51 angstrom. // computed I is 7.06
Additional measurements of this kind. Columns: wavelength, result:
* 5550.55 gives 7.38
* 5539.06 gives 7.11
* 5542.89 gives 7.38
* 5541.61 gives 7.47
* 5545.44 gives 6.25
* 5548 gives 6.9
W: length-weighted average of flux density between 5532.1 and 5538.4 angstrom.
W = 6.64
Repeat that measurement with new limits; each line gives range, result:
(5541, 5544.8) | 7.03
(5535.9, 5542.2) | 7.09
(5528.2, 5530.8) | 6.45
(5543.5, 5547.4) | 6.13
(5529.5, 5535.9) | 6.52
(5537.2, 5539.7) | 6.98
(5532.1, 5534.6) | 6.55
